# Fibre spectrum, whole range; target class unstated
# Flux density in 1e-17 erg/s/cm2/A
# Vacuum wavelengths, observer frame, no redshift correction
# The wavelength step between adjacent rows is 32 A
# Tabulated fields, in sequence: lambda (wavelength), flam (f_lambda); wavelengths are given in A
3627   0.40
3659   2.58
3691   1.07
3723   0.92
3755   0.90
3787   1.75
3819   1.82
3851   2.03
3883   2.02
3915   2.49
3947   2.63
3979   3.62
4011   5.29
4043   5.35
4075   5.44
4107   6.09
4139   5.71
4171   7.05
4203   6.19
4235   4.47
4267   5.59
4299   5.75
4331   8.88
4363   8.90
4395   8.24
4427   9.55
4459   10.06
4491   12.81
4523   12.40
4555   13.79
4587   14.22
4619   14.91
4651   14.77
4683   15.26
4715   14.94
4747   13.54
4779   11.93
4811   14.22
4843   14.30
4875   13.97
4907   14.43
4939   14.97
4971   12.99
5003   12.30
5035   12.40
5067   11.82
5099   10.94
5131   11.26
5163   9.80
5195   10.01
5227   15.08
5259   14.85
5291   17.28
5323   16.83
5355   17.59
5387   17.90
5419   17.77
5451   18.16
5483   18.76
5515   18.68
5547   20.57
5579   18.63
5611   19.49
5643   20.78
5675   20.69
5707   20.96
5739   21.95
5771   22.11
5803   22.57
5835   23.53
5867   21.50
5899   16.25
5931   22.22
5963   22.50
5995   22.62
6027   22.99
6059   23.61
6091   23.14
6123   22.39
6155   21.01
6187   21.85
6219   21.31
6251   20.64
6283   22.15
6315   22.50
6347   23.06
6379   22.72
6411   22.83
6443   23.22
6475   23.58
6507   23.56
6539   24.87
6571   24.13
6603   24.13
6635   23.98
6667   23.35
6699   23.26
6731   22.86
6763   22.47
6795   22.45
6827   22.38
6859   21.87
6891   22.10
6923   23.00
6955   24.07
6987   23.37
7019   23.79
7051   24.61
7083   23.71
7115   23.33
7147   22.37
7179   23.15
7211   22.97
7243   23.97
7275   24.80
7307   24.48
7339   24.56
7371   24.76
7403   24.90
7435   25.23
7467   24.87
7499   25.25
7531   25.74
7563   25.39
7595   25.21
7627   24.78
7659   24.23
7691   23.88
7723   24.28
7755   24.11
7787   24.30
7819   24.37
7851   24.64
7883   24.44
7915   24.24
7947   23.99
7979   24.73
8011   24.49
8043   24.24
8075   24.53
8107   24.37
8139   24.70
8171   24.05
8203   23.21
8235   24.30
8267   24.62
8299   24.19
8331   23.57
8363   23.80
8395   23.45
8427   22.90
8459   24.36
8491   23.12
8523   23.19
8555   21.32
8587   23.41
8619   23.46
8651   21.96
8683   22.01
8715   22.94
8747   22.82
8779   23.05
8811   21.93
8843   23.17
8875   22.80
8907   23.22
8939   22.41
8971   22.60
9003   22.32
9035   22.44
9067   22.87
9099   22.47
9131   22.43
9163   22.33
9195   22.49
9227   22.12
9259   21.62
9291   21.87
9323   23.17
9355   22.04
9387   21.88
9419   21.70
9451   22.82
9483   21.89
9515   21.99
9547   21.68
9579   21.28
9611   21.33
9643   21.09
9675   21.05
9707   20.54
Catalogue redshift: 0.00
